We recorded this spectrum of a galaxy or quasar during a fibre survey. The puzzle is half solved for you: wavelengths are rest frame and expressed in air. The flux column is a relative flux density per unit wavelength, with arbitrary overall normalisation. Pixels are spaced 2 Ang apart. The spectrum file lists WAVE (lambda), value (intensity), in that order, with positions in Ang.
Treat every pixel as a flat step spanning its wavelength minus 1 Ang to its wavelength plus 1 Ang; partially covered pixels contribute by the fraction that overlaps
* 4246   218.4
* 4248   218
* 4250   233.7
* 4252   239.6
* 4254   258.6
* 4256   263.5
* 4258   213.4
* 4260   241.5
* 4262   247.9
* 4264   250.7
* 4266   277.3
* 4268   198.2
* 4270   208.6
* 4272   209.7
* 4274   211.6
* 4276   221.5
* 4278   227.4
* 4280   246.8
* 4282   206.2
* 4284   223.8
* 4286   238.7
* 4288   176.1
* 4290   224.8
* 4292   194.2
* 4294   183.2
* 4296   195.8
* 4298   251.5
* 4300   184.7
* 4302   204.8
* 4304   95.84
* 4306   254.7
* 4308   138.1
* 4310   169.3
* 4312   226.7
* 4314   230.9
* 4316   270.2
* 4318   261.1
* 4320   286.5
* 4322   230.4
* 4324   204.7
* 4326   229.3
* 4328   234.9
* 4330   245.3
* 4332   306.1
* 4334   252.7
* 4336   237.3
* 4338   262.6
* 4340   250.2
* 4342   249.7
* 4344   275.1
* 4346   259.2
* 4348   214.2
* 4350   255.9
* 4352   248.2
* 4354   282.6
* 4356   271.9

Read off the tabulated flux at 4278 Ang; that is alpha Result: 227.4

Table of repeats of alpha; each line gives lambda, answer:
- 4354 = 282.6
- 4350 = 255.9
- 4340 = 250.2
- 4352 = 248.2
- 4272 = 209.7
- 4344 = 275.1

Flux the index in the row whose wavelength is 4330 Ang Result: 245.3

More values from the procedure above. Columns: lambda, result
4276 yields 221.5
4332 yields 306.1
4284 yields 223.8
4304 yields 95.84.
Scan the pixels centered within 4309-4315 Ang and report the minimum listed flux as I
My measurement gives 169.3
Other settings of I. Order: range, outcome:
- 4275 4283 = 206.2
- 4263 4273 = 198.2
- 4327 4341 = 234.9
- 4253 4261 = 213.4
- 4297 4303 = 184.7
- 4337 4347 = 249.7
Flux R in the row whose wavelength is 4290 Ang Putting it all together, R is 224.8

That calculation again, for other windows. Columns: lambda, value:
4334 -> 252.7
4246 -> 218.4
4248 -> 218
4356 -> 271.9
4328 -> 234.9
